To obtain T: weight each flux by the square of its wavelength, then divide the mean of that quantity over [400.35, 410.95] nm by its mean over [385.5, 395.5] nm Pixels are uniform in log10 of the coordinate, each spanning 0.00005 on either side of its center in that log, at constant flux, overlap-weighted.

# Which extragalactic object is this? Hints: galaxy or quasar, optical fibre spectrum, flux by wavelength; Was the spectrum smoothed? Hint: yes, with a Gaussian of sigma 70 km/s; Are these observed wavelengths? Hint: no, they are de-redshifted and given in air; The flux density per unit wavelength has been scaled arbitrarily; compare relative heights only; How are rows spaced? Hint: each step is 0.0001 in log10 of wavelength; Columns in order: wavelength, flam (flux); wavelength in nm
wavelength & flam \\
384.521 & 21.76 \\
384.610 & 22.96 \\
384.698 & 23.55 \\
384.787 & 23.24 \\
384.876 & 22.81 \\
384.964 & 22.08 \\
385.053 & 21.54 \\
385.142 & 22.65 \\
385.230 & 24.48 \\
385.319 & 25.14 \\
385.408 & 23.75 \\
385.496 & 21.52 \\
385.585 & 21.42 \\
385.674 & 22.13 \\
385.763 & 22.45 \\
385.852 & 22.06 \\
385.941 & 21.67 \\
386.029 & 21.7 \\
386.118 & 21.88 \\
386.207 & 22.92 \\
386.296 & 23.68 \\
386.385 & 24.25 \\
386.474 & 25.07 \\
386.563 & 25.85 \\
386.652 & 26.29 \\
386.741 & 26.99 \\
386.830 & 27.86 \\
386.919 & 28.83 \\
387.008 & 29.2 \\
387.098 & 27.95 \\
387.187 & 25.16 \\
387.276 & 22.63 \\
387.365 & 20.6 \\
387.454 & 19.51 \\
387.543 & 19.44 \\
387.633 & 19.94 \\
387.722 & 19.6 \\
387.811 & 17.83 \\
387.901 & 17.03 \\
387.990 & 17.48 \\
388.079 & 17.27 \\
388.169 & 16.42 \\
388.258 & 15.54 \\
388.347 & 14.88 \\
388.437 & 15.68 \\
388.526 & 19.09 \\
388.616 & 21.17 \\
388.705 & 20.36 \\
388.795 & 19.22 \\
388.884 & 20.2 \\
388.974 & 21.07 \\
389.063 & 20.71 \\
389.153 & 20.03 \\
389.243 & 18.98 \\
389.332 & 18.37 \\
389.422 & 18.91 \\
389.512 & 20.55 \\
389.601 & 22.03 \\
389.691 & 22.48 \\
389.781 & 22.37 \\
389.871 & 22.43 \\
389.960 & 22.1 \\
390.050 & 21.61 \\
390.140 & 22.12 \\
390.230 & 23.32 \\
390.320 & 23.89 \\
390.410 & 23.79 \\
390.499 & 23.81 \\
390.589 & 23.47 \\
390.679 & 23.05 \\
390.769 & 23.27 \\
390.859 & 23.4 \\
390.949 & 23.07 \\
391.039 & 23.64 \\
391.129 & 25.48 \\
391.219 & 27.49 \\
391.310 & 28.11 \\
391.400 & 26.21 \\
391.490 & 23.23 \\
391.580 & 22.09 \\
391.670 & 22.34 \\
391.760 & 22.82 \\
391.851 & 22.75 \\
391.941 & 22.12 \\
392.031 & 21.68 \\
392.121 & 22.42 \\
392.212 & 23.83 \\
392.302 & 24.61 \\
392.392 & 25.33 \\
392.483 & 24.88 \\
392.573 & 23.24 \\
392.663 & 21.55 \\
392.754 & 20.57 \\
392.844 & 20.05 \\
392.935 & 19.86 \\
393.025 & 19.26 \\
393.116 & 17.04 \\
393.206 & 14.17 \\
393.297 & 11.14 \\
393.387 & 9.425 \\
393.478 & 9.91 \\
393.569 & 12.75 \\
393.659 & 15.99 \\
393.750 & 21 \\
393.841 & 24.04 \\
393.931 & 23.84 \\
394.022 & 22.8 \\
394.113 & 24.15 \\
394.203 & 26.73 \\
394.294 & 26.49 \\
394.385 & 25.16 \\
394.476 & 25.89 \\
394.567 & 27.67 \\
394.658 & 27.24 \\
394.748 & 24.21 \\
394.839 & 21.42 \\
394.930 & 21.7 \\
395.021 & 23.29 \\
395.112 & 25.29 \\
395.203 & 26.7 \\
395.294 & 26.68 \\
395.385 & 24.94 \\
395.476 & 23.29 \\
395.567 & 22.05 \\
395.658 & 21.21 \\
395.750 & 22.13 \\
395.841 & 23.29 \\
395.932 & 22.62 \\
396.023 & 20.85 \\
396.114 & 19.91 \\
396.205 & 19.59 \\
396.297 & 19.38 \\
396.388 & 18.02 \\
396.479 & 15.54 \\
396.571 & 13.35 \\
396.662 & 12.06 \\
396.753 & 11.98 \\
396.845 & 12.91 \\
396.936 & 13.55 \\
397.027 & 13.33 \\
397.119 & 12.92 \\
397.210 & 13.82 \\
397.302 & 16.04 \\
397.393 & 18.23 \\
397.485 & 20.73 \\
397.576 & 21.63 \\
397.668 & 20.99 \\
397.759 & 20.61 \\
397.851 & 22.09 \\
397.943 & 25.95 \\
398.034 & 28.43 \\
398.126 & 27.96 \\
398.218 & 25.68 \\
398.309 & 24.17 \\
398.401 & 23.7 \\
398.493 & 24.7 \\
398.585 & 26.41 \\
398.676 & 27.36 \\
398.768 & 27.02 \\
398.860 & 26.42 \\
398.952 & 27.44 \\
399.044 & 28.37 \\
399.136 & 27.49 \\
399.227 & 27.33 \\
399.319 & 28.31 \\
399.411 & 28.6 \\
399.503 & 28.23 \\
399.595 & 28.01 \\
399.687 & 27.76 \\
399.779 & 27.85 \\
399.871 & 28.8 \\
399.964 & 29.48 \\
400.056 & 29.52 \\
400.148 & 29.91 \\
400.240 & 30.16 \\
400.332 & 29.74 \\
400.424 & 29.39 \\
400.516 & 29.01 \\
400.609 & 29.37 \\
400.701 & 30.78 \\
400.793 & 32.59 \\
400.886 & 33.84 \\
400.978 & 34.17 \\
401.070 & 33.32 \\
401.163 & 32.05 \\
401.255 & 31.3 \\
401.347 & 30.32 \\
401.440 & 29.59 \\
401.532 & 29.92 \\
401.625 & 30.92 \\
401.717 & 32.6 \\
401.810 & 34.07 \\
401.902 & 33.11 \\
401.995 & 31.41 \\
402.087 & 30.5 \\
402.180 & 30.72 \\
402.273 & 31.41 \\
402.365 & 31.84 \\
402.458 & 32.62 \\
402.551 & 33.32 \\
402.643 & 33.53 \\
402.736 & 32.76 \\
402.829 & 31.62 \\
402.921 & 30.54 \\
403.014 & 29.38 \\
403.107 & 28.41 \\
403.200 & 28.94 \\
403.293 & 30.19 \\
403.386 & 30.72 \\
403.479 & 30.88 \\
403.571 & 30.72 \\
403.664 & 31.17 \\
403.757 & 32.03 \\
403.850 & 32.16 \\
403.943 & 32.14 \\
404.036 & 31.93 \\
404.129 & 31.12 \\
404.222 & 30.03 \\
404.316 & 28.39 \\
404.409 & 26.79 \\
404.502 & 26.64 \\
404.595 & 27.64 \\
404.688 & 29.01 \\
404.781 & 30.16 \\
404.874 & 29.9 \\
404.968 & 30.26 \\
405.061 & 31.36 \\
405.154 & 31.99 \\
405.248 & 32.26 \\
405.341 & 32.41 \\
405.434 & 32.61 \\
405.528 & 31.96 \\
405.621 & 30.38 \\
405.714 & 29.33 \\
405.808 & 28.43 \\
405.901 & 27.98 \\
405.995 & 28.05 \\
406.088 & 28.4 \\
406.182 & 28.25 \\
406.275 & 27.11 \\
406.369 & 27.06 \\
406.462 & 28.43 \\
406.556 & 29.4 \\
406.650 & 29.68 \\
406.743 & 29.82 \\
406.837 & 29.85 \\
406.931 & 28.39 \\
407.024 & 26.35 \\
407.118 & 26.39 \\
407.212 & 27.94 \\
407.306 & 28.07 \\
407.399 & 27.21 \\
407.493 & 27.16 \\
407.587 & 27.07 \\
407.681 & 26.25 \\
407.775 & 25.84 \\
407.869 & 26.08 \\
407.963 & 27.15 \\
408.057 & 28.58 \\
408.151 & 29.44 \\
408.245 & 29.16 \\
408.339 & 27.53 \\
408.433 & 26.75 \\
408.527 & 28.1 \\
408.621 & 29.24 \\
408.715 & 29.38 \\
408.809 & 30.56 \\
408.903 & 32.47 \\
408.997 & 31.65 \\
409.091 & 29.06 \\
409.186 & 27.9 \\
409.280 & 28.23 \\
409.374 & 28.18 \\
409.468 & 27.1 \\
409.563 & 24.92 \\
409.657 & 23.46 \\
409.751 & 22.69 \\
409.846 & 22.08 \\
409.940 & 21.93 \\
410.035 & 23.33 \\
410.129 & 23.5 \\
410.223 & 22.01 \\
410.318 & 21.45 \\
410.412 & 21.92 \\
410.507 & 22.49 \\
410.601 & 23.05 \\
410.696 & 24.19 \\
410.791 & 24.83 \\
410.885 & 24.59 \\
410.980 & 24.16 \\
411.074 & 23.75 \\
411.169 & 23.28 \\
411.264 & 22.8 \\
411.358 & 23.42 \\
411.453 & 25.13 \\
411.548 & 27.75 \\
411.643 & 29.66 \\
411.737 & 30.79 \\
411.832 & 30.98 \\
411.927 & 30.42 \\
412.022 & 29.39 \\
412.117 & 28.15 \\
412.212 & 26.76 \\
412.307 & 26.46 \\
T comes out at 1.42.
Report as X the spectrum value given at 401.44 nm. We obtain 29.59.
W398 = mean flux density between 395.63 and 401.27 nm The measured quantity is 24.3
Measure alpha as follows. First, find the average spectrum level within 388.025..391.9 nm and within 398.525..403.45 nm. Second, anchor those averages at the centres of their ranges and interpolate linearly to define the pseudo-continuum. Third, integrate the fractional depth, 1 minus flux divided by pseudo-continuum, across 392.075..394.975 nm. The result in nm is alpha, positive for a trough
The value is 0.38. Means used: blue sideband 21.6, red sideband 30.2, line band 21.2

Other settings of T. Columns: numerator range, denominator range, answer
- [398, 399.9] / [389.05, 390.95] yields 1.29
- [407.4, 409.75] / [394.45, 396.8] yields 1.38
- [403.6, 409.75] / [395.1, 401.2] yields 1.24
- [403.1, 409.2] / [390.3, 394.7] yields 1.41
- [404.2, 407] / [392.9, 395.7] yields 1.45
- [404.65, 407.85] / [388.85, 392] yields 1.38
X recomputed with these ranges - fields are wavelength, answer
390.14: 22.12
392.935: 19.86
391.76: 22.82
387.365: 20.6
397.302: 16.04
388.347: 14.88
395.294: 26.68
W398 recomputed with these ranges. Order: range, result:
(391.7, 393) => 22.5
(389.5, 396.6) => 22.1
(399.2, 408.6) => 29.8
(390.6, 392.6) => 23.9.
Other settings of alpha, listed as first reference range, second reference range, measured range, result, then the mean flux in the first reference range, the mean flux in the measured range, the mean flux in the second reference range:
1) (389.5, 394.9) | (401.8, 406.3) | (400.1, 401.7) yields -0.15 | 22.2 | 31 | 30.5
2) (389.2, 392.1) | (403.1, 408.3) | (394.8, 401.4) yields 0.44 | 22.8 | 24.4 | 29.2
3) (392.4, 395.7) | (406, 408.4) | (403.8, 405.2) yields -0.18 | 21.6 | 30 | 27.9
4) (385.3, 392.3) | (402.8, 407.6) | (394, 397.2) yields 0.53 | 22.2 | 21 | 29.5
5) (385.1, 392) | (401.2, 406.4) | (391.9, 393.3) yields 0.19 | 22.2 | 21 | 30.5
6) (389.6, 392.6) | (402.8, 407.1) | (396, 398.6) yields 0.69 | 23.5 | 19.4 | 29.8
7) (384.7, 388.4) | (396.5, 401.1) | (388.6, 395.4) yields 0.38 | 22.3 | 22.1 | 24.8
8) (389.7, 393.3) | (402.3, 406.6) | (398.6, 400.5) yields -0.07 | 22.6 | 28.4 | 30.2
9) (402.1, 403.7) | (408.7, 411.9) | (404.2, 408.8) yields -0.04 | 31.1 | 28.7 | 25.7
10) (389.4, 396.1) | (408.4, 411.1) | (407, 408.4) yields -0.12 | 22.4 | 27.3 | 25.6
